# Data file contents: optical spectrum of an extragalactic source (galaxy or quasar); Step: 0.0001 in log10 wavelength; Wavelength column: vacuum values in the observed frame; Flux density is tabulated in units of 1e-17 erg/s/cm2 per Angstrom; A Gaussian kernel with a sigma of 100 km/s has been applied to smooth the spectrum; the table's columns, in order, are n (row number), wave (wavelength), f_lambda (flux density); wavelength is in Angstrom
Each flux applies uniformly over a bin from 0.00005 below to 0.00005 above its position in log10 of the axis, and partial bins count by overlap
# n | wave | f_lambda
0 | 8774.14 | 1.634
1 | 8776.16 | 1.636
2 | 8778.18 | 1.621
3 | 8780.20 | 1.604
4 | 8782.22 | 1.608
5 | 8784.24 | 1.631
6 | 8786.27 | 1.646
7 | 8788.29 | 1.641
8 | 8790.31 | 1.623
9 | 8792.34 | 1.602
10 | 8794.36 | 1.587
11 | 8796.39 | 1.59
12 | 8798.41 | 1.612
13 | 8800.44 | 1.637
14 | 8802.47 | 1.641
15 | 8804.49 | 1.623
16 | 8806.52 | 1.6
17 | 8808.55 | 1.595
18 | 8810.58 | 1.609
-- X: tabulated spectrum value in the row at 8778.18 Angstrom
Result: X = 1.621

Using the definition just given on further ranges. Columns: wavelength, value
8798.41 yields 1.612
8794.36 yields 1.587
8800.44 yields 1.637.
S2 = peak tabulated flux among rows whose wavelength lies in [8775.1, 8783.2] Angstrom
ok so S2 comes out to 1.636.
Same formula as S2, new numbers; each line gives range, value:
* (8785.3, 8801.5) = 1.646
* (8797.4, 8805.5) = 1.641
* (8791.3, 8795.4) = 1.602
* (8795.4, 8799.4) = 1.612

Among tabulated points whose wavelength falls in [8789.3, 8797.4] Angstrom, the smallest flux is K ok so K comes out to 1.587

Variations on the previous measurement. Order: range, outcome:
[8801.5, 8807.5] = 1.6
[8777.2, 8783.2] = 1.604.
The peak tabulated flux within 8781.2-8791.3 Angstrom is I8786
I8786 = 1.646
